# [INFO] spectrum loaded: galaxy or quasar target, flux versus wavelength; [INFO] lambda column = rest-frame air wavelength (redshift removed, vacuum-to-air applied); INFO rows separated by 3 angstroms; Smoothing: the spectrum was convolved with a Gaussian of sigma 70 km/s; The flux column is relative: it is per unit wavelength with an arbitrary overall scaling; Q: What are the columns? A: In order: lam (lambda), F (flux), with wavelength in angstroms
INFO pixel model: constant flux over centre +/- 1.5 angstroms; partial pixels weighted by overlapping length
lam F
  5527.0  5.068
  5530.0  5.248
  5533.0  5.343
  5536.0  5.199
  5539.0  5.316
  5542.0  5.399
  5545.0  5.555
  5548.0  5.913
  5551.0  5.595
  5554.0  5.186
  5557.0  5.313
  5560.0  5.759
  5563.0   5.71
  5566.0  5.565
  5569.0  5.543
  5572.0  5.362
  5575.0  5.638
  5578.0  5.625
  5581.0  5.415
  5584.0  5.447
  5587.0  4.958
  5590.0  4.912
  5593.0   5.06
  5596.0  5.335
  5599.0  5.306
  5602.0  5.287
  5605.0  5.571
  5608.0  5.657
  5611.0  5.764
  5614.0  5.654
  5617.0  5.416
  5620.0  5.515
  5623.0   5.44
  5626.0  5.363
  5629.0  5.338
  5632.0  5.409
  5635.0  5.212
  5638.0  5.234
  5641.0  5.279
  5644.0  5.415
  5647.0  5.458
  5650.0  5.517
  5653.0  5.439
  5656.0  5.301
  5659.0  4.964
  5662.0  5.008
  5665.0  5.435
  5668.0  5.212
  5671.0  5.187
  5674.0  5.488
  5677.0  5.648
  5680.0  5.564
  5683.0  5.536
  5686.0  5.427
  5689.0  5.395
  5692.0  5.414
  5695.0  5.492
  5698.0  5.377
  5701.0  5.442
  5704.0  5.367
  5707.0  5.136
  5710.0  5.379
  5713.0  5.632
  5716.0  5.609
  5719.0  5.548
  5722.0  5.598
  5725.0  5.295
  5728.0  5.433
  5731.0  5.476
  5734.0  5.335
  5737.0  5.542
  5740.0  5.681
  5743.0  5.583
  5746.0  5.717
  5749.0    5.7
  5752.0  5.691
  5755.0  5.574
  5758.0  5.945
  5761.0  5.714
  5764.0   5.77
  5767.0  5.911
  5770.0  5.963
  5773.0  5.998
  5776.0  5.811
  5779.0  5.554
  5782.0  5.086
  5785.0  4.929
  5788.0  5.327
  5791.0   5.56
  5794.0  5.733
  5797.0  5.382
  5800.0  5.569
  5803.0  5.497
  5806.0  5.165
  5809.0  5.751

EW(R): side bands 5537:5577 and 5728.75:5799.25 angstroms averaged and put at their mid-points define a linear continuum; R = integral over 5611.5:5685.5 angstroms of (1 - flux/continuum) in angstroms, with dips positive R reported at 2.4 angstroms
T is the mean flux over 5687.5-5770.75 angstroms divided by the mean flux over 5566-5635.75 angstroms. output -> 1.03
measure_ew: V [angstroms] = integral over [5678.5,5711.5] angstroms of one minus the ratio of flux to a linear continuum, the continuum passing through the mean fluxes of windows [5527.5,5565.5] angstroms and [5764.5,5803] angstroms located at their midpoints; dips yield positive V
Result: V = 0.7 angstroms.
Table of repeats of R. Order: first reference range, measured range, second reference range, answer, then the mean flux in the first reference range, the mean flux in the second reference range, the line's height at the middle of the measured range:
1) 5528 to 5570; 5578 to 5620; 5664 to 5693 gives 0.6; 5.47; 5.43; 5.45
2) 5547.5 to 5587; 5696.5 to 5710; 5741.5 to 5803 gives 0.6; 5.51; 5.62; 5.59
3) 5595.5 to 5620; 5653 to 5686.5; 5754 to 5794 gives 1.3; 5.51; 5.63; 5.55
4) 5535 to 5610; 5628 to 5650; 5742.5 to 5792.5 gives 0.6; 5.43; 5.64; 5.5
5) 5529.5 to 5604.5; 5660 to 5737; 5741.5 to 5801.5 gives 1.8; 5.4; 5.63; 5.55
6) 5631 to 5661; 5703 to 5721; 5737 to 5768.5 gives 0.4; 5.32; 5.72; 5.57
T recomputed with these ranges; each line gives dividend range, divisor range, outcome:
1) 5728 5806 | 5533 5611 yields 1.03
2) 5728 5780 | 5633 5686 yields 1.06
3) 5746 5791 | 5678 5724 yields 1.03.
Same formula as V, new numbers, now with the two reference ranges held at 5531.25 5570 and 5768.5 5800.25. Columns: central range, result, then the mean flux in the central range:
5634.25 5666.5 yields 1.24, 5.3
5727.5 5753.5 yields -0.24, 5.58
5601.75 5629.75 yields -0.06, 5.51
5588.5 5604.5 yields 0.86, 5.2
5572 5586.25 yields 0.03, 5.48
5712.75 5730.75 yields 0.05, 5.51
